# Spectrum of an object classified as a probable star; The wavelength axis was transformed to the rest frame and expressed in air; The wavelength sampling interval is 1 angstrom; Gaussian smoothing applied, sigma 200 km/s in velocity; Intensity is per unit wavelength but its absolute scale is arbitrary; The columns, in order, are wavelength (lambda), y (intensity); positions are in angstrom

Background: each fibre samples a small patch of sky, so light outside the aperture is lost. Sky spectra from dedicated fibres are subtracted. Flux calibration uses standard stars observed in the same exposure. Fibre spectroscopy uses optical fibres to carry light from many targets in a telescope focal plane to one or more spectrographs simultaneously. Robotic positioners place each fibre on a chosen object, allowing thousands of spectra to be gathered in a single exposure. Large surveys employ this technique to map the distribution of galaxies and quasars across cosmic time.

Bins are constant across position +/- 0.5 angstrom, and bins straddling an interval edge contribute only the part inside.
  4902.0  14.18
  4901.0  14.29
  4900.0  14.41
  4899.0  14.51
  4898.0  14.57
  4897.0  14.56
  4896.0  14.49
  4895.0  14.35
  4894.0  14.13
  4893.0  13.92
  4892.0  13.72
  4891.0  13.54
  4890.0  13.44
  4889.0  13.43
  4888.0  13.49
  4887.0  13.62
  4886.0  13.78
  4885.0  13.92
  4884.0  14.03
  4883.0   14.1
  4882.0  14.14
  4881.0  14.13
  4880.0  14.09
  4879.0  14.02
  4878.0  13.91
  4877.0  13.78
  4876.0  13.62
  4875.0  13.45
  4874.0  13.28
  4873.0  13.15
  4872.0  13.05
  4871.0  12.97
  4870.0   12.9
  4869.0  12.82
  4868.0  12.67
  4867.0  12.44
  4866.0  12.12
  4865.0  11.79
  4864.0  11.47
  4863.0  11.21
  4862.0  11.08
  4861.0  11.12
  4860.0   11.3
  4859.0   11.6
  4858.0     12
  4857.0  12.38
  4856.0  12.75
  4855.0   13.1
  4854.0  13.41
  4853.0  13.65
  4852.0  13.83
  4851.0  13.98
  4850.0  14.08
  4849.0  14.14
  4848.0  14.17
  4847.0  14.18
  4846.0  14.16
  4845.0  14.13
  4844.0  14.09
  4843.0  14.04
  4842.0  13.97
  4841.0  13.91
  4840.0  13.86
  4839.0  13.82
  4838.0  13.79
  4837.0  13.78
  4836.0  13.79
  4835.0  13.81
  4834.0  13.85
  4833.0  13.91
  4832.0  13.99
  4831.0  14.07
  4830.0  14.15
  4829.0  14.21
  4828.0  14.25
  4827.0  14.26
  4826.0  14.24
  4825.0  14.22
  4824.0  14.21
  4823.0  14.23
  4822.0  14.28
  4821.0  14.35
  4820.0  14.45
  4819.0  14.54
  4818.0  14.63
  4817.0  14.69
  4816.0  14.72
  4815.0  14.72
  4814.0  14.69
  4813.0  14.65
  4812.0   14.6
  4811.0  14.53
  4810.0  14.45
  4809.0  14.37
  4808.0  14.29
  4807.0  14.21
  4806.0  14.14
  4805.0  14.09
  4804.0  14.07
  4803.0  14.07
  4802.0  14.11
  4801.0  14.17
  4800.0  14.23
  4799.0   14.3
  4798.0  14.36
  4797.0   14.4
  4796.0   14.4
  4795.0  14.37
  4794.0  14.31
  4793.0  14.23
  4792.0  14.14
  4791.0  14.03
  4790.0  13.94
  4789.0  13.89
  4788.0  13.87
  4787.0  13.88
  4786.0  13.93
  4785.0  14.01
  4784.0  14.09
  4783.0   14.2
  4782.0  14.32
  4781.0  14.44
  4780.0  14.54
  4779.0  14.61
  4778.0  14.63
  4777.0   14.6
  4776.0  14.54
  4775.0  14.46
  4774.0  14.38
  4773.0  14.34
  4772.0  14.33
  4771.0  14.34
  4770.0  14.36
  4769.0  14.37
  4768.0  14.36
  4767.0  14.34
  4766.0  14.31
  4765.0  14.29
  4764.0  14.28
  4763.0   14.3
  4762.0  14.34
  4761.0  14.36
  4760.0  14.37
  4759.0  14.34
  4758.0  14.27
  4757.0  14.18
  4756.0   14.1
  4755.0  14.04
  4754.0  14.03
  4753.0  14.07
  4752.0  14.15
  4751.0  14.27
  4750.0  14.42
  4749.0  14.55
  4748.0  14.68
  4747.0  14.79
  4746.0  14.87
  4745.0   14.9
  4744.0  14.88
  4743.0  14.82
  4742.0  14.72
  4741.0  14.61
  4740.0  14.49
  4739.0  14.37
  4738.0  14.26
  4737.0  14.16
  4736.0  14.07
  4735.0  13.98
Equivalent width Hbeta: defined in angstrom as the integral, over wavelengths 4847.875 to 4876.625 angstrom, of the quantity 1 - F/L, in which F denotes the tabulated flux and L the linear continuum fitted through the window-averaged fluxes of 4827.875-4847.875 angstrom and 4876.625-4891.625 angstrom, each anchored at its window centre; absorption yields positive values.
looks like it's 2.43 angstrom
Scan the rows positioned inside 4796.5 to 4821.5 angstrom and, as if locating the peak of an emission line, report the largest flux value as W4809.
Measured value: 14.72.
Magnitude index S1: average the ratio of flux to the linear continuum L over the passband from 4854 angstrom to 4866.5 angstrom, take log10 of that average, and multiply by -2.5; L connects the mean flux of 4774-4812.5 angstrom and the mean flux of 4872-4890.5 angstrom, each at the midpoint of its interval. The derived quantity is 0.17 mag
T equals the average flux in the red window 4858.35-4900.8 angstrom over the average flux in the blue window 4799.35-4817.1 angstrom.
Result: 0.9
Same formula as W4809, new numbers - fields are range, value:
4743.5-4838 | 14.9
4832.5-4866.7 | 14.18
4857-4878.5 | 13.91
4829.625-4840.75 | 14.15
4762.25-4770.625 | 14.37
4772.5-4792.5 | 14.63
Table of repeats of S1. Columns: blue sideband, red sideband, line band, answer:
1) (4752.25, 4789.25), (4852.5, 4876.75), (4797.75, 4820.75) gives -0.07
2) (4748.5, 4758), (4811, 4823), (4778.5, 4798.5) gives 0.02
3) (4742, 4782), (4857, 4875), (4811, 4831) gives -0.10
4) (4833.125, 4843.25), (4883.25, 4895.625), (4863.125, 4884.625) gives 0.05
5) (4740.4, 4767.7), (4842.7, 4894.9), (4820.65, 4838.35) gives -0.03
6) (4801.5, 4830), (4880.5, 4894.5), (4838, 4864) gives 0.07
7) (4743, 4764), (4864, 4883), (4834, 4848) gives -0.03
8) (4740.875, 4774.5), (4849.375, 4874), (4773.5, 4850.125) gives -0.06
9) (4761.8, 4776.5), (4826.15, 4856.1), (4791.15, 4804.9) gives 0.00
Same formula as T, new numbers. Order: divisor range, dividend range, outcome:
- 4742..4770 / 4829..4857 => 0.96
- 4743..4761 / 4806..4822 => 1.01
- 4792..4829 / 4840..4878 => 0.91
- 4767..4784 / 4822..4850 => 0.97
